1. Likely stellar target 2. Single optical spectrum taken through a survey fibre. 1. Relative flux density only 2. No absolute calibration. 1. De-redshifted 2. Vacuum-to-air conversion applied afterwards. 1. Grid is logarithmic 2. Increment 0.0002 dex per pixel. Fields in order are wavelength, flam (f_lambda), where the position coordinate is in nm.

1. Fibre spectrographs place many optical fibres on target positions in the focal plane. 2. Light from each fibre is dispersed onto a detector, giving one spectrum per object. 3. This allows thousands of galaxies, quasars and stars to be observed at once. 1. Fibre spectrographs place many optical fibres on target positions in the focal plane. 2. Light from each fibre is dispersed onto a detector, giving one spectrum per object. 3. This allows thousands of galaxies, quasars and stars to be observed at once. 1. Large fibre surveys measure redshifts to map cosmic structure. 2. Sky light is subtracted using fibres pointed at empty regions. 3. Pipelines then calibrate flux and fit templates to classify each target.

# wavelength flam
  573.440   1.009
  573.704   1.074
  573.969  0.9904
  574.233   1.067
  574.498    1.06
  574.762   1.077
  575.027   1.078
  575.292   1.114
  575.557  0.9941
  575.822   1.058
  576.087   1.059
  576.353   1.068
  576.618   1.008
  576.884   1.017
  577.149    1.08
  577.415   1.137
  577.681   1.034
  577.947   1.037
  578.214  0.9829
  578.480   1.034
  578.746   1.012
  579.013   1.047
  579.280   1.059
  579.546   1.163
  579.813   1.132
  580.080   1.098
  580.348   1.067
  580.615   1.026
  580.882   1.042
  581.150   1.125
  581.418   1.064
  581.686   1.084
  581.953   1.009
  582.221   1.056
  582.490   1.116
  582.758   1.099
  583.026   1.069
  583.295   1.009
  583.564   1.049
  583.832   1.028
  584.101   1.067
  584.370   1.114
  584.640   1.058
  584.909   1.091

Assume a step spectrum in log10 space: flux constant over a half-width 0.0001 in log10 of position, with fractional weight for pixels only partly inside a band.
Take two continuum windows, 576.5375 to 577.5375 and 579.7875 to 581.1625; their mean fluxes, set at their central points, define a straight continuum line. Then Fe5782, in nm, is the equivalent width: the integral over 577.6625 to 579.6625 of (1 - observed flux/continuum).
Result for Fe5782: 0.04 nm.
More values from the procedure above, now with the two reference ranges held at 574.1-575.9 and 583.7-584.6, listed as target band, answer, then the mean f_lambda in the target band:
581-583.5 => -0.01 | 1.07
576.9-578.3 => 0.02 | 1.05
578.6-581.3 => -0.03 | 1.08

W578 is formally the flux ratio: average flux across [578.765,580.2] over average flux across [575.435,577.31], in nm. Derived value 1.0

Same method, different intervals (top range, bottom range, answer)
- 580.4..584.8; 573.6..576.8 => 1.01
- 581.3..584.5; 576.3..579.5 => 1.02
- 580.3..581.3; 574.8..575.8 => 1.00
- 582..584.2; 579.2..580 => 0.94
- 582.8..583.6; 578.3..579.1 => 1.02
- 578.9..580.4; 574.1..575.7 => 1.03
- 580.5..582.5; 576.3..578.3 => 1.02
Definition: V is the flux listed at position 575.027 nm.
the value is 1.078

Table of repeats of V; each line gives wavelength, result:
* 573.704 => 1.074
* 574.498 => 1.06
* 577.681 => 1.034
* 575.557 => 0.9941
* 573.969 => 0.9904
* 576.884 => 1.017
